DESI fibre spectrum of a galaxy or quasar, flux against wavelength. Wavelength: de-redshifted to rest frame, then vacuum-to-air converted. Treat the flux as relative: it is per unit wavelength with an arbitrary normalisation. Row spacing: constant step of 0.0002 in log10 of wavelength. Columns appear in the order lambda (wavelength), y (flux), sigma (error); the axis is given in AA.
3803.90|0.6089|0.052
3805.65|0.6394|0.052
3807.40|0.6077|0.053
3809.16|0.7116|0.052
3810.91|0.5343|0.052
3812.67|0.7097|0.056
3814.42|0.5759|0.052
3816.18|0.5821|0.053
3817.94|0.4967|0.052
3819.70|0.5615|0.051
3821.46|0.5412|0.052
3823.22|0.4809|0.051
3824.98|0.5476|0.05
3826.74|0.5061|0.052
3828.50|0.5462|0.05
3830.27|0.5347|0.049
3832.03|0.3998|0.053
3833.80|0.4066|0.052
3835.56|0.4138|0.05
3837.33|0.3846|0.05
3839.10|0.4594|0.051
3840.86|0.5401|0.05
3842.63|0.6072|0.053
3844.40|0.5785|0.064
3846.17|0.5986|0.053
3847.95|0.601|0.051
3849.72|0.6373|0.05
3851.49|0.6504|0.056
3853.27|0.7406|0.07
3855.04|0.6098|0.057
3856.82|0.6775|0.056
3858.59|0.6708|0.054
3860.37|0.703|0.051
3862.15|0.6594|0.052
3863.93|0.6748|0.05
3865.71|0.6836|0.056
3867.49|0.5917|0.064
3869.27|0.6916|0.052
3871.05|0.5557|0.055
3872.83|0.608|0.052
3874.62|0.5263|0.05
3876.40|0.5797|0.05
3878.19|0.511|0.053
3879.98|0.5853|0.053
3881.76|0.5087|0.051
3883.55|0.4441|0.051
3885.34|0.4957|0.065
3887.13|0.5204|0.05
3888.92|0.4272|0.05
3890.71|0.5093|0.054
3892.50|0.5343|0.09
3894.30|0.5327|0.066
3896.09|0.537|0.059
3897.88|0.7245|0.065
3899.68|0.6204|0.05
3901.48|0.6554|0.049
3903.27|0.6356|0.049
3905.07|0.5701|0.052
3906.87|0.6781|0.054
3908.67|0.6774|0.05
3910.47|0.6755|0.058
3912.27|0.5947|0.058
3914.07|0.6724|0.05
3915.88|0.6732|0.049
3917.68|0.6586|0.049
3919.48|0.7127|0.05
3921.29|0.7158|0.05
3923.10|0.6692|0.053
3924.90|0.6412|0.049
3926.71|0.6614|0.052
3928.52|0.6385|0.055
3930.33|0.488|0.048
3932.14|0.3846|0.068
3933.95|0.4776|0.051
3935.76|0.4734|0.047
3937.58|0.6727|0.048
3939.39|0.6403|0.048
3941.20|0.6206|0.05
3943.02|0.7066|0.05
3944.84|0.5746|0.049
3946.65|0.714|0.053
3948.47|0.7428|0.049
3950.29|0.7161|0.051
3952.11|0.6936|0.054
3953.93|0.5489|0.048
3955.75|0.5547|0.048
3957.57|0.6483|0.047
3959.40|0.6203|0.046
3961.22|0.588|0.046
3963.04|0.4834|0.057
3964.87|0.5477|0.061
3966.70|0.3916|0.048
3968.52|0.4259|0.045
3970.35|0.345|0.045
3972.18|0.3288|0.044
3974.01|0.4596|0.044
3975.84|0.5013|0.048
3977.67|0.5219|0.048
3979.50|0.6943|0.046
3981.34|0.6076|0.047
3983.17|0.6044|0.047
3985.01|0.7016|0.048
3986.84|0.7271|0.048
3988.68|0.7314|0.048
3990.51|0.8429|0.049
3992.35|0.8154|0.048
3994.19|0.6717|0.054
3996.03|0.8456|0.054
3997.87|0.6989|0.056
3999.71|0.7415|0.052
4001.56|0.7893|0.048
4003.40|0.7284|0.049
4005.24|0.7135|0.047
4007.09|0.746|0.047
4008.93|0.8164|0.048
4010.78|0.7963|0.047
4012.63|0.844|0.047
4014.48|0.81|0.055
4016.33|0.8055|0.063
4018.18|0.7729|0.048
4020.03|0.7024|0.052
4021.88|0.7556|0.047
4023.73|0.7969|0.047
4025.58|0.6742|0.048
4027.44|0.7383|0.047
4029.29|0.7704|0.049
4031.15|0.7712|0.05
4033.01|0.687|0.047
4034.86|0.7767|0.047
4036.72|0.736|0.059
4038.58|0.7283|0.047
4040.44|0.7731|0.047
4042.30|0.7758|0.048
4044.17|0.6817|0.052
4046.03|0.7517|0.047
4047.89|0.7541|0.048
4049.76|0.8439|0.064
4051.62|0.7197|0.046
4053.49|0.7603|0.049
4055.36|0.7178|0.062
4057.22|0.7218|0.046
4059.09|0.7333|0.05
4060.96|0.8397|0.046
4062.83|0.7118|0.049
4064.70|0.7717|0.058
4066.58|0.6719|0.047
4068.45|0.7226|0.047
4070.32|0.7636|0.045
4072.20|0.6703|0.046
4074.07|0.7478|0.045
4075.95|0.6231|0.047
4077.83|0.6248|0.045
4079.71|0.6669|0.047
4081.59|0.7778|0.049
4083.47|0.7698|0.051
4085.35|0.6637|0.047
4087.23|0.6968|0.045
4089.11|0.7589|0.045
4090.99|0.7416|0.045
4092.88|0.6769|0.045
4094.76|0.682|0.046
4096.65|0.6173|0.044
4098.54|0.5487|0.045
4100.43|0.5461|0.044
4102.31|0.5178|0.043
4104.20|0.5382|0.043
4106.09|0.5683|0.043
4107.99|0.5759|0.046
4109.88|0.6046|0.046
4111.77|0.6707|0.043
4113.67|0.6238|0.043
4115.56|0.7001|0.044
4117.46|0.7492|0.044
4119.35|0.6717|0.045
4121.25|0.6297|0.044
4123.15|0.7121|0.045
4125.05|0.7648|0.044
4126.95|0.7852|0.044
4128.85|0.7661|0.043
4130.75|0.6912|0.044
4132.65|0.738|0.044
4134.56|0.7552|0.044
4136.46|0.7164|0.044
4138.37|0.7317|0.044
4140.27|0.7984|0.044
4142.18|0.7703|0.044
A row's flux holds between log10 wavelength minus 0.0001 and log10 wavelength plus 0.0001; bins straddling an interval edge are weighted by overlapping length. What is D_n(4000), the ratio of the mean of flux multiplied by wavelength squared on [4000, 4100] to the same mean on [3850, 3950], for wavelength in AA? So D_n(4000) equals 1.29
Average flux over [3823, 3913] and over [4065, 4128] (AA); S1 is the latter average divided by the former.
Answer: 1.16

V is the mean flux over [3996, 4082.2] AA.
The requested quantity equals 0.745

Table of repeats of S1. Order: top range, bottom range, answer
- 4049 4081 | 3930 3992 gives 1.24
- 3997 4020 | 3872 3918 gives 1.32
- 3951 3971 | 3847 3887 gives 0.88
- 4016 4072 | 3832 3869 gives 1.26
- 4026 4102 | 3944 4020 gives 1.09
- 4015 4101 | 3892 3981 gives 1.22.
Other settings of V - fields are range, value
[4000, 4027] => 0.767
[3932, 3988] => 0.575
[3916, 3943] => 0.609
